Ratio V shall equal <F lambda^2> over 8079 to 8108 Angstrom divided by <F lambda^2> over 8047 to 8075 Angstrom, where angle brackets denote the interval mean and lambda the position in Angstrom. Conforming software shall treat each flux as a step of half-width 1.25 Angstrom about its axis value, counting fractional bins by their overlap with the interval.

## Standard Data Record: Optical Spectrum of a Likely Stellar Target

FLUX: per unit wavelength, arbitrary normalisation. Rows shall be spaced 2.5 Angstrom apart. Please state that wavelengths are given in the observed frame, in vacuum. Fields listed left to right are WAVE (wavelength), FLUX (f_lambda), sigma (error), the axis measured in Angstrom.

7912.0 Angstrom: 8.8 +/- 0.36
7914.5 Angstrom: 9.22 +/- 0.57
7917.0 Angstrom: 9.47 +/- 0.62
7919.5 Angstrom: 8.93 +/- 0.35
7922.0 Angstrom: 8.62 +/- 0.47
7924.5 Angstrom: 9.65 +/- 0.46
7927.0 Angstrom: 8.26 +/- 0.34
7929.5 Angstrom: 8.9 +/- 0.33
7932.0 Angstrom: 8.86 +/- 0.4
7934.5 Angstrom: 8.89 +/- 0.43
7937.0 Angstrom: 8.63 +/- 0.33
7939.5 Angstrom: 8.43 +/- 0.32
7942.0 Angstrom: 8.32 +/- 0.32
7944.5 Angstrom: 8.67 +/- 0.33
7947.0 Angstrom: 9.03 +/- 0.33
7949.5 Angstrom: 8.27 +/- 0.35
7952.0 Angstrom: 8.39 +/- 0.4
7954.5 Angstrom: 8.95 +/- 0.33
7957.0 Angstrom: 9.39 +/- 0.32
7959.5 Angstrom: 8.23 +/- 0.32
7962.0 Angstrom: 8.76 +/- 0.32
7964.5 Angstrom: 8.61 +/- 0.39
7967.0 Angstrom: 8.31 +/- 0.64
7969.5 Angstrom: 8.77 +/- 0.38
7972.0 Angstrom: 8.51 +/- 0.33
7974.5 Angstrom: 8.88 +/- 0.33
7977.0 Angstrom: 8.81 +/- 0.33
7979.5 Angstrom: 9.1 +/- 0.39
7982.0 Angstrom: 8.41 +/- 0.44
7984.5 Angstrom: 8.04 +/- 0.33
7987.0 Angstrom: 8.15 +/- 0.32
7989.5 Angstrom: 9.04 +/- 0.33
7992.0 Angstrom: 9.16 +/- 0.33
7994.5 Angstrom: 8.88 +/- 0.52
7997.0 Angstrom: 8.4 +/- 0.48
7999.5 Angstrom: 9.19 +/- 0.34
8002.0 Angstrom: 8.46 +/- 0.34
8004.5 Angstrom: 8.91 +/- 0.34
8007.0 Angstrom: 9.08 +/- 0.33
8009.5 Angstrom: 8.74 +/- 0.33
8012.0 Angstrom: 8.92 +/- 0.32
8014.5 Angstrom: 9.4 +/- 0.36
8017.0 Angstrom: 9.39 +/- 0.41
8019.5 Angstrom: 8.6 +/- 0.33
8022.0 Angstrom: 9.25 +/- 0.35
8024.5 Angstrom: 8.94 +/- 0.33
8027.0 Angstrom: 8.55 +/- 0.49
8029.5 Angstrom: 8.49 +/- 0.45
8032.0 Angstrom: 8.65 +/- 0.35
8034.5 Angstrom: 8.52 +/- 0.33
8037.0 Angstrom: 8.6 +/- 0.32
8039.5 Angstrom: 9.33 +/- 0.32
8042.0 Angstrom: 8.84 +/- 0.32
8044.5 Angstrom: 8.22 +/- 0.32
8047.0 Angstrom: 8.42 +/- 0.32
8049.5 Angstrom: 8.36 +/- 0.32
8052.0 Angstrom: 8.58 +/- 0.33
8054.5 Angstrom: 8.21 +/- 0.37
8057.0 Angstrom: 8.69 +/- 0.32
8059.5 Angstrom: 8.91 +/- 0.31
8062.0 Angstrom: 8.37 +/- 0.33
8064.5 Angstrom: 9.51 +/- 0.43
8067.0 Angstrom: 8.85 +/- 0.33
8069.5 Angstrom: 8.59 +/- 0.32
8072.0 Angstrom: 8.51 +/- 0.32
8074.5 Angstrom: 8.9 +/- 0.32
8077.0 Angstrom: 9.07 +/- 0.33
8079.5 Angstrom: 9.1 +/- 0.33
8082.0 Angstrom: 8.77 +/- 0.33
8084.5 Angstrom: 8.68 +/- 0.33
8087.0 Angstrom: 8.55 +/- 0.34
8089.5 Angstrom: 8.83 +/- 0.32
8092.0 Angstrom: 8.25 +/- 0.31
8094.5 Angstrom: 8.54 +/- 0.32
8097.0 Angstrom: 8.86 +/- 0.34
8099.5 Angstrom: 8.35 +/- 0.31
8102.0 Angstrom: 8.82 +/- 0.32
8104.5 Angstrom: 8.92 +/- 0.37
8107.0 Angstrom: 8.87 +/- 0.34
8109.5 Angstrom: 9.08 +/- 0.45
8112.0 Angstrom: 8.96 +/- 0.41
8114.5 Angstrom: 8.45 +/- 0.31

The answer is 1.0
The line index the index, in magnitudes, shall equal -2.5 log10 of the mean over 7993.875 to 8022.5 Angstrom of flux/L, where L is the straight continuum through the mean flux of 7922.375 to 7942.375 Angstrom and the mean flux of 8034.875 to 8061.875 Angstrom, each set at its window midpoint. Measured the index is -0.03 mag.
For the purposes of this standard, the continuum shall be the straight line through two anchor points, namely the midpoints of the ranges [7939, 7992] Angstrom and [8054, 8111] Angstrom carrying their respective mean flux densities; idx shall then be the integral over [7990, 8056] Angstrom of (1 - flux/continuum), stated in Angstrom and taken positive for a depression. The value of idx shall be -0.60 Angstrom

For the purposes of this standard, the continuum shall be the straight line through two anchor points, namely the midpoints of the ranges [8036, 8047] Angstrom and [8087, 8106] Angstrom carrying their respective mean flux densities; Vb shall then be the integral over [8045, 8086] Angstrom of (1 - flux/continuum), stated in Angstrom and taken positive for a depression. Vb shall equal -0.12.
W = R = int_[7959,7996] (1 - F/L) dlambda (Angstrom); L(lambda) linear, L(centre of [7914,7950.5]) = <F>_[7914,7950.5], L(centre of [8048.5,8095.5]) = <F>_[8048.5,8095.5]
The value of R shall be 0.51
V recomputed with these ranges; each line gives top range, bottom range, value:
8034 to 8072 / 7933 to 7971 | 1.03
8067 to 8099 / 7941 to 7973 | 1.04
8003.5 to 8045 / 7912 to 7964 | 1.03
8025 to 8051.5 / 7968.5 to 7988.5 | 1.02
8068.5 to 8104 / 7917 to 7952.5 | 1.03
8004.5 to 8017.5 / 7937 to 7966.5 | 1.07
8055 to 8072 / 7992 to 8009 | 1.01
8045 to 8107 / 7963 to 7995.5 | 1.03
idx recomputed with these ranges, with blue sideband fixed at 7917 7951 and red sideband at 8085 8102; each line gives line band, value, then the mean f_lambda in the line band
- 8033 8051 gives 0.06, 8.61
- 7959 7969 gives 0.23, 8.52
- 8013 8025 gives -0.63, 9.12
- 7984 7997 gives 0.04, 8.66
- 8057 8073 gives -0.31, 8.79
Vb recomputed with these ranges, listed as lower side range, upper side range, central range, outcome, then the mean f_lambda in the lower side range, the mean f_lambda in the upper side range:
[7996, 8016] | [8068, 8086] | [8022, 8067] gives 0.84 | 8.9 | 8.8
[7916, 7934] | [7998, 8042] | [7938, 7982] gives 1.27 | 8.95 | 8.88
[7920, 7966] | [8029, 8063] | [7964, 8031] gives -1.01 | 8.72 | 8.59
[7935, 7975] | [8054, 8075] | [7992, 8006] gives -0.21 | 8.63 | 8.74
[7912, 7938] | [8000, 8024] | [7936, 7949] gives 0.51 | 8.94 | 8.98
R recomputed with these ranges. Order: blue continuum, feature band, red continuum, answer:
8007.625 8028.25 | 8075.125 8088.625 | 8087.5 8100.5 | -0.32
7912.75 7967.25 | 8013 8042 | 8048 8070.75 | -0.61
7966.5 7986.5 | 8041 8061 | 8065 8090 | 0.52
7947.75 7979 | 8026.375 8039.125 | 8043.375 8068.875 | 0.02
